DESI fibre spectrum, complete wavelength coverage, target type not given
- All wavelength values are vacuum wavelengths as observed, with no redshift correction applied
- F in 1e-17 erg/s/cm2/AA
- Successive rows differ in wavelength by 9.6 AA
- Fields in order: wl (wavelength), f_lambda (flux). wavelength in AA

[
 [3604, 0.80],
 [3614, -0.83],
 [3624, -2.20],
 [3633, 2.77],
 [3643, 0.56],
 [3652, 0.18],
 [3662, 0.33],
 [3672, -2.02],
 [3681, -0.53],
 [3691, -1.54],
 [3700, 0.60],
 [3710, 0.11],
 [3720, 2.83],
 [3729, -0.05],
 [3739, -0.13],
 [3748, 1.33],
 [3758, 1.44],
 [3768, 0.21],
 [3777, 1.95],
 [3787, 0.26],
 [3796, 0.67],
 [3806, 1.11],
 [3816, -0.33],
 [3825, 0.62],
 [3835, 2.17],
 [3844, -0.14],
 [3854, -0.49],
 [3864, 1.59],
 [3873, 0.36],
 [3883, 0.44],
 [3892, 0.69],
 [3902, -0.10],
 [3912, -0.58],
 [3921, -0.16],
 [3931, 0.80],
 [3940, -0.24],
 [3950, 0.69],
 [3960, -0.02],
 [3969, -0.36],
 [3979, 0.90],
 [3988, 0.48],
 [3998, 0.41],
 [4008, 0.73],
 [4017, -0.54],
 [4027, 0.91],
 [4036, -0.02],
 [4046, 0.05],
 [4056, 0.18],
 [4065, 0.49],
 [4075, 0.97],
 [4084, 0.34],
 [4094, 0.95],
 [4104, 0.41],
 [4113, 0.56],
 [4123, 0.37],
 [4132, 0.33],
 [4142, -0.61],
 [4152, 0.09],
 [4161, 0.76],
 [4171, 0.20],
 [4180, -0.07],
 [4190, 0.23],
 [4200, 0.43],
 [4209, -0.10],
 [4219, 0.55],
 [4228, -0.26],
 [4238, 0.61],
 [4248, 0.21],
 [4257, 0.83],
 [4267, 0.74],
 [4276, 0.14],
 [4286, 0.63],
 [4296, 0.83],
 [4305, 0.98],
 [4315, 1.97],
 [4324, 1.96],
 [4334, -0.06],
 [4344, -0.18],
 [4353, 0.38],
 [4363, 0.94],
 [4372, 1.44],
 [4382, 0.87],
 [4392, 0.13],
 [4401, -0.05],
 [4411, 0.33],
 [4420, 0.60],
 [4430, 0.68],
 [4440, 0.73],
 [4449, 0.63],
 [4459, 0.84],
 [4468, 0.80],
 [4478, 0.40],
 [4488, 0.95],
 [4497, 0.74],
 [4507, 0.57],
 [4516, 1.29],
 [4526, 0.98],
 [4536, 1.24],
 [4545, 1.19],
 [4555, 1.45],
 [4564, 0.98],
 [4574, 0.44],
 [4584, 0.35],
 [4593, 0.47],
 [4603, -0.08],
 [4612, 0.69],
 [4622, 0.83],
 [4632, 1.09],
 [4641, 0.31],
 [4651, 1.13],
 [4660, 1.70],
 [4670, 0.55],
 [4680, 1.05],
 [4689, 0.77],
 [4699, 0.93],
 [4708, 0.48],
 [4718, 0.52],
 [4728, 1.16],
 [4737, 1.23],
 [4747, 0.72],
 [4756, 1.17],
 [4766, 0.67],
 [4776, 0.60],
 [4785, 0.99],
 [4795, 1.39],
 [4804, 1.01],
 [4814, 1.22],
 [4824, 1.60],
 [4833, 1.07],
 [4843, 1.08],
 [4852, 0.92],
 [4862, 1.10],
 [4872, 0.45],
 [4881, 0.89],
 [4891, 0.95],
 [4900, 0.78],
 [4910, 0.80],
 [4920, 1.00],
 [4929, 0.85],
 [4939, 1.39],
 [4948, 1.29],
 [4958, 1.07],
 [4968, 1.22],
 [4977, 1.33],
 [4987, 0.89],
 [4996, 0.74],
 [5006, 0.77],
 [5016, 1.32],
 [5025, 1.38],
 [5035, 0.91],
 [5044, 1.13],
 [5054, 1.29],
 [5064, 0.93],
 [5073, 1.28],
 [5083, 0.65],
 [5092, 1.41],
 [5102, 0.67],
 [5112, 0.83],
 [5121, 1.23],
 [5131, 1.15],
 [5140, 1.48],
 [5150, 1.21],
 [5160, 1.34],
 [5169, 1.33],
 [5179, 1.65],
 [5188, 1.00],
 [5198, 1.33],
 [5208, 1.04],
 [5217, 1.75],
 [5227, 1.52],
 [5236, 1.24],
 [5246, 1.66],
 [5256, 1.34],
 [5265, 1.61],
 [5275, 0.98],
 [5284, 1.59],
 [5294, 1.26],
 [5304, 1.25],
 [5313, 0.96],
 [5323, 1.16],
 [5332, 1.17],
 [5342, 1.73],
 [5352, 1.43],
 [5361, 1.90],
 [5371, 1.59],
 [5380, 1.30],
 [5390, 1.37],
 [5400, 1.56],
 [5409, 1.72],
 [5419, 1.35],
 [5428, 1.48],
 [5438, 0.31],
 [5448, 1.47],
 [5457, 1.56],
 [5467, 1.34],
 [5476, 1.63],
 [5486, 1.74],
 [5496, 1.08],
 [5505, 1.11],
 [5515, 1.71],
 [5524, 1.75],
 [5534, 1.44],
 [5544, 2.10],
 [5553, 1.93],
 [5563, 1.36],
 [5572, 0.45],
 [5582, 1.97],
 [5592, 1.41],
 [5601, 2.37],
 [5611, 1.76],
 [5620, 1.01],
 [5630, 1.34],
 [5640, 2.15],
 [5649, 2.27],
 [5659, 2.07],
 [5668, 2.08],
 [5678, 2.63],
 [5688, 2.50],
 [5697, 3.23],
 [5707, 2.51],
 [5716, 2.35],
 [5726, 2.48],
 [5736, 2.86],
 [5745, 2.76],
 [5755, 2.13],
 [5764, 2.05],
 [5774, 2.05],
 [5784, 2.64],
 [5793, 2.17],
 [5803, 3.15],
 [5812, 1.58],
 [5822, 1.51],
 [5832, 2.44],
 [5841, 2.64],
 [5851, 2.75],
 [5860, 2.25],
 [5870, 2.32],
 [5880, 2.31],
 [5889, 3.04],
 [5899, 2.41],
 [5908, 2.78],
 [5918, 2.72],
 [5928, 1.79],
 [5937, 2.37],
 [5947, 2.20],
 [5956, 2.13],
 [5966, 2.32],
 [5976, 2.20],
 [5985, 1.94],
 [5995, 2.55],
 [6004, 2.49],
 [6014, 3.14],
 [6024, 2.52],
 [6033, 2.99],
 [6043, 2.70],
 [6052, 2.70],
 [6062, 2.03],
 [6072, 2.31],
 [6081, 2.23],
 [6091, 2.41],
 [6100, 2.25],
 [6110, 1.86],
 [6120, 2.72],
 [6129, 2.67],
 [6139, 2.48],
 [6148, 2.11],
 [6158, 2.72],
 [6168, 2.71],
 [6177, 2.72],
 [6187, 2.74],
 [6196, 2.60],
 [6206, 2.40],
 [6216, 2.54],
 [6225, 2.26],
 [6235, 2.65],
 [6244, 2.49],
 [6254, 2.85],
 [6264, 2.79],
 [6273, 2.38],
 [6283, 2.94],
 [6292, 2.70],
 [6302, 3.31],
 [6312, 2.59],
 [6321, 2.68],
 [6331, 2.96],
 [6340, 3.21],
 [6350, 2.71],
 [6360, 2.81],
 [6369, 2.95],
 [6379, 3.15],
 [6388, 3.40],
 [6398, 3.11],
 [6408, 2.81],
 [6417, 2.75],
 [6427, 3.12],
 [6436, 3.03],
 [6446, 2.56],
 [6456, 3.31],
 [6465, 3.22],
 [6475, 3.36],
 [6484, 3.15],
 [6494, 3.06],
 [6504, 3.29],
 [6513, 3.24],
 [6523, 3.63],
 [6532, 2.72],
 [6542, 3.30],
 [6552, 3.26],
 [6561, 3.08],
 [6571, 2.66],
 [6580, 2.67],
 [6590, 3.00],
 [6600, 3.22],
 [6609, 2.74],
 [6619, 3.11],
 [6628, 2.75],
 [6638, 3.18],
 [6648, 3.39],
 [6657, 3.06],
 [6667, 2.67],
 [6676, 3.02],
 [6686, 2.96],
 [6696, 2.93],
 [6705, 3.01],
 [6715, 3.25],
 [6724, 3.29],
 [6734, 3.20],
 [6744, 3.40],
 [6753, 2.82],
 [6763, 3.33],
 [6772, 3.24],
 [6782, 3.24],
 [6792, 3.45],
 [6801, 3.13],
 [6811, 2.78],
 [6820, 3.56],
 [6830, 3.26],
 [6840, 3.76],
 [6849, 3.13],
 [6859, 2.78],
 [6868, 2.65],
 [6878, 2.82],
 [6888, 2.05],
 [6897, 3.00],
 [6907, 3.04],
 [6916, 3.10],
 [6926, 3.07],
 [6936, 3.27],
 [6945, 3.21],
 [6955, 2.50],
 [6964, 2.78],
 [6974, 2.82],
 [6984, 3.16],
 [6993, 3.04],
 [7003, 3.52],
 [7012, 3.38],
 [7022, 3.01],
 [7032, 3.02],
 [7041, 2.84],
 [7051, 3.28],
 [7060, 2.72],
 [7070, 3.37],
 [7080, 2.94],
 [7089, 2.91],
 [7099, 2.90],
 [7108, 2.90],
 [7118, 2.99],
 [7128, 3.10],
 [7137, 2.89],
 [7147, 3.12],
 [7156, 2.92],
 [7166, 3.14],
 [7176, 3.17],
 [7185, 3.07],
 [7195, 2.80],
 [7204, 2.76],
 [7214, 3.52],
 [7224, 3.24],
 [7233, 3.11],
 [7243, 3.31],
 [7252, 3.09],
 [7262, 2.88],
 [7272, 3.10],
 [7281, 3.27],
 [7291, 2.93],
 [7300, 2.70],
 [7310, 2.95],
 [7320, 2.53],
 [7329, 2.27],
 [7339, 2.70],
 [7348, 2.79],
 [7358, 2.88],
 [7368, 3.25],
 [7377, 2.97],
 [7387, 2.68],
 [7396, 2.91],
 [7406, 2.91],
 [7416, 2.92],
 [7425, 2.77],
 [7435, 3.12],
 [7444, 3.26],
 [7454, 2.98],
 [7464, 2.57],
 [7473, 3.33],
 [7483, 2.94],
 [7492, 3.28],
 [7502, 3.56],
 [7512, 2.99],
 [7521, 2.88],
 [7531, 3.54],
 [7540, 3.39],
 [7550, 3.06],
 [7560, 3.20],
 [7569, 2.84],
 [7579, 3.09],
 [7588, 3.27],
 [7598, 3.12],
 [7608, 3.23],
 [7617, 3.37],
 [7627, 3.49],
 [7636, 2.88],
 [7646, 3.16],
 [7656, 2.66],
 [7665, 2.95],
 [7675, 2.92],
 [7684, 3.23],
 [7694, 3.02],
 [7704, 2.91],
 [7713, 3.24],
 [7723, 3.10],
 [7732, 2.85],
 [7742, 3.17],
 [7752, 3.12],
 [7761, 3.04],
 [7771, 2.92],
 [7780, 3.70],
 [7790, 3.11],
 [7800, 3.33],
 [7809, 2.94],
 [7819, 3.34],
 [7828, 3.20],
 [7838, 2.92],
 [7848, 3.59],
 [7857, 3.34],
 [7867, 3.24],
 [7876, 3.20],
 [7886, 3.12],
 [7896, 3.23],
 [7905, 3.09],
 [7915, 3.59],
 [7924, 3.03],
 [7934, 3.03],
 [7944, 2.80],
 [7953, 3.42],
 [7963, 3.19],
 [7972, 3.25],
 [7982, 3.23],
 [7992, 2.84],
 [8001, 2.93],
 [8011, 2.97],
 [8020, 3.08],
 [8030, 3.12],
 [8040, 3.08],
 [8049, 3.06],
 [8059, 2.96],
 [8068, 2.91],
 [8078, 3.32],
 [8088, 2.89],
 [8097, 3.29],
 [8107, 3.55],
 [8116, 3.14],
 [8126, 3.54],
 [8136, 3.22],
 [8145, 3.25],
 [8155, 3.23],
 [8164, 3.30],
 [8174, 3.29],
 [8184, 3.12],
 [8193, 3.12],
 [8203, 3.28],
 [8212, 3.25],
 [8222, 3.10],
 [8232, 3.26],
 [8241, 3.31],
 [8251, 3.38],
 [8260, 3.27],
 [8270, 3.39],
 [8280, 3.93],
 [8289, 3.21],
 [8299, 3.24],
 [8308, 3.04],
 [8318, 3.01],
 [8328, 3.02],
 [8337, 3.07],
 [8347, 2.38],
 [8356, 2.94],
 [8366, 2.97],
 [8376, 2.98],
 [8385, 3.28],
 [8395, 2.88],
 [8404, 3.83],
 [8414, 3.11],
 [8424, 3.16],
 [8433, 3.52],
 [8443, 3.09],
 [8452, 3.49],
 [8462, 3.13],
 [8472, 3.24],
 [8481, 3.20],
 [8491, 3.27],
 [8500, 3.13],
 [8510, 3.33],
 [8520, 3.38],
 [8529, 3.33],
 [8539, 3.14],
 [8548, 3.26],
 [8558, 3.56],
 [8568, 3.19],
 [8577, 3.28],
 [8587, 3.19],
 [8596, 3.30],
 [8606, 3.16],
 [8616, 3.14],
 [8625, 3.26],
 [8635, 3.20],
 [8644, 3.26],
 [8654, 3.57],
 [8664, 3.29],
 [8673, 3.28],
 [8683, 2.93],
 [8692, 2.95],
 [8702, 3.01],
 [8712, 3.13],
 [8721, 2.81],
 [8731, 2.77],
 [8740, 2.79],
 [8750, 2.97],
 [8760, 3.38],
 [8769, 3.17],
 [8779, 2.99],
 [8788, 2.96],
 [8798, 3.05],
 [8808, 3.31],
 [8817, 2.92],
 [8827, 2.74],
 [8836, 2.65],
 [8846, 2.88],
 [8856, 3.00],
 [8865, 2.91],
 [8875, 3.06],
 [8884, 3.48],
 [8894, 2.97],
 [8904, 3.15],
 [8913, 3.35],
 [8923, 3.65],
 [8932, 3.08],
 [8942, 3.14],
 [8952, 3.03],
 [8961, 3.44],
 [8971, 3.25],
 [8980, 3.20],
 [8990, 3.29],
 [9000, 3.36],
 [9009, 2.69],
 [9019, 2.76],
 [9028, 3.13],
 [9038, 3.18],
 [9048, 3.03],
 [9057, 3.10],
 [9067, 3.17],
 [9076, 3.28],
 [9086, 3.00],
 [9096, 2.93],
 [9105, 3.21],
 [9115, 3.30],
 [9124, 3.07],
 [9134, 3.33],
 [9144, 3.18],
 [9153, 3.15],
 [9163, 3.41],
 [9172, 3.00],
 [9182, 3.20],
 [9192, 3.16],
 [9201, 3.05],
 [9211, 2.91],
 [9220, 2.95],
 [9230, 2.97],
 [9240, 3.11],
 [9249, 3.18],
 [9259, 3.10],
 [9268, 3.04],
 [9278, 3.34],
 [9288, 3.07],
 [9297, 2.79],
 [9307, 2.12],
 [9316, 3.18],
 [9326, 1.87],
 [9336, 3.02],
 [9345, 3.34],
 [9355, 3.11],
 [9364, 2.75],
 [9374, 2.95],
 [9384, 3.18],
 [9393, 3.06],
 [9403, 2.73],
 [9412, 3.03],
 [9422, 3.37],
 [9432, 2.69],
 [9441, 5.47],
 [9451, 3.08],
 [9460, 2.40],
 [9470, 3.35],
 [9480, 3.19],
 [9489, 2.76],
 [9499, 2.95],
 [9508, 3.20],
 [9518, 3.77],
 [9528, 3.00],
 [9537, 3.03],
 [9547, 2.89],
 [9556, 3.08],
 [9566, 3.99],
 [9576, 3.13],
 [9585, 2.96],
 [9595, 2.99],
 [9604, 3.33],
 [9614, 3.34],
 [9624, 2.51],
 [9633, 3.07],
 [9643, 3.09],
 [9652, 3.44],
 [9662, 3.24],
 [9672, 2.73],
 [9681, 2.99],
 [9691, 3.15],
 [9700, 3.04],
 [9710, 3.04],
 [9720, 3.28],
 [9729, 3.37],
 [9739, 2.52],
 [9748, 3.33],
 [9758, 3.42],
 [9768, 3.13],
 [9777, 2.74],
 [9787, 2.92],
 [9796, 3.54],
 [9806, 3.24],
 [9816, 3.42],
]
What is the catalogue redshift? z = 0.417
